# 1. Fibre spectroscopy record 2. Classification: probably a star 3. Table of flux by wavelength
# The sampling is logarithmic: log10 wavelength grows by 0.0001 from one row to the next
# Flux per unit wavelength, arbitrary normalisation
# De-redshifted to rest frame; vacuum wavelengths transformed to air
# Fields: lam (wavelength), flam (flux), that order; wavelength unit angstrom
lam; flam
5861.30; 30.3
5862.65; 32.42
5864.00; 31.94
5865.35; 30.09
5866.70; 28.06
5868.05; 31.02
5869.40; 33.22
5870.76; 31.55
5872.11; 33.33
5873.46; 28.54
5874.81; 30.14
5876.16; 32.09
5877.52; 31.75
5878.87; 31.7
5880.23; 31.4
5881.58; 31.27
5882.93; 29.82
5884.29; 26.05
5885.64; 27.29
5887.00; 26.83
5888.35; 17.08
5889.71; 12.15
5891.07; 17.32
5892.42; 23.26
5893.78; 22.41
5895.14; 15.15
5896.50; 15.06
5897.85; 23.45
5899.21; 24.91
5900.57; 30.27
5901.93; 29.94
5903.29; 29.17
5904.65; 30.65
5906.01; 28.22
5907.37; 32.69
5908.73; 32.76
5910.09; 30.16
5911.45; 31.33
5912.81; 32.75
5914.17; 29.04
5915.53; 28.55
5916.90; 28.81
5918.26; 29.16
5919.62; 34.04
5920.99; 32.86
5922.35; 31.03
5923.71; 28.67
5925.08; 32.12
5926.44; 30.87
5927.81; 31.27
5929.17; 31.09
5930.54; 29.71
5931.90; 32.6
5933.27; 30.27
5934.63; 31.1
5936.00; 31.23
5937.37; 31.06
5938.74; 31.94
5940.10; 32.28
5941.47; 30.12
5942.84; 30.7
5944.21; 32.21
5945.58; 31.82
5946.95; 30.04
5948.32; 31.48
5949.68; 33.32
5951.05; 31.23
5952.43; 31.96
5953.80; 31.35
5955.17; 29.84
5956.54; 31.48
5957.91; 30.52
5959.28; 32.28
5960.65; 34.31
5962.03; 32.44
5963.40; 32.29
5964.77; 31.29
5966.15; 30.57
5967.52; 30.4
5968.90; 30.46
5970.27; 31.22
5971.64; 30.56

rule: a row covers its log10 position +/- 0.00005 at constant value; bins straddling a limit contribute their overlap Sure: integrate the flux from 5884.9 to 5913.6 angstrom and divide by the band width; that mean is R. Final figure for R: 25.4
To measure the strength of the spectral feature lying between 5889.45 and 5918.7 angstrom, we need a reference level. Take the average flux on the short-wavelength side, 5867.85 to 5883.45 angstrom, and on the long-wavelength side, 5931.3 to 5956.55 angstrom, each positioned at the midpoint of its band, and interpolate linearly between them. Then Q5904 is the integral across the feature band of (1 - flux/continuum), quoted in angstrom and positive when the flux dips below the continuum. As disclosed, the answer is 4.60 angstrom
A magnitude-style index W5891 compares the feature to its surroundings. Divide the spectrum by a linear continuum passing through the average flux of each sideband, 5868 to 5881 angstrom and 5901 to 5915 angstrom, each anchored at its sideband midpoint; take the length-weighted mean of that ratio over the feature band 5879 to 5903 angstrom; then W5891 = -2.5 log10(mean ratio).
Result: 0.28 mag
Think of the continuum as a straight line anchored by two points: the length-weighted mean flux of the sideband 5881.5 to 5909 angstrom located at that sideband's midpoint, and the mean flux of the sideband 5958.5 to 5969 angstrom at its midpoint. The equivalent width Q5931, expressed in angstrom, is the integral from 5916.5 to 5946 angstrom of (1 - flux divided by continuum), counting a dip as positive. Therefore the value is -2.8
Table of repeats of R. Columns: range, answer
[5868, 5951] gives 29.1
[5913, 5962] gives 31.2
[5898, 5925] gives 30.2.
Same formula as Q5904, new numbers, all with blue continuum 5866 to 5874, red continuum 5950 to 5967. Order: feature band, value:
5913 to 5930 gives 0.4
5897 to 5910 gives 0.9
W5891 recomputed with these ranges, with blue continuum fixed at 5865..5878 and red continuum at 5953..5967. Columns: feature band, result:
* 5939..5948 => 0.01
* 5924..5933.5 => 0.01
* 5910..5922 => 0.02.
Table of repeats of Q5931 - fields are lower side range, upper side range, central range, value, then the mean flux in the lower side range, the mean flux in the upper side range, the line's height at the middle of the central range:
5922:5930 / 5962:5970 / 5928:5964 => -0.6 angstrom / 30.8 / 31.2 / 31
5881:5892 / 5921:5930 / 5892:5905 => 0.8 angstrom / 23.4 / 31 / 25.7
